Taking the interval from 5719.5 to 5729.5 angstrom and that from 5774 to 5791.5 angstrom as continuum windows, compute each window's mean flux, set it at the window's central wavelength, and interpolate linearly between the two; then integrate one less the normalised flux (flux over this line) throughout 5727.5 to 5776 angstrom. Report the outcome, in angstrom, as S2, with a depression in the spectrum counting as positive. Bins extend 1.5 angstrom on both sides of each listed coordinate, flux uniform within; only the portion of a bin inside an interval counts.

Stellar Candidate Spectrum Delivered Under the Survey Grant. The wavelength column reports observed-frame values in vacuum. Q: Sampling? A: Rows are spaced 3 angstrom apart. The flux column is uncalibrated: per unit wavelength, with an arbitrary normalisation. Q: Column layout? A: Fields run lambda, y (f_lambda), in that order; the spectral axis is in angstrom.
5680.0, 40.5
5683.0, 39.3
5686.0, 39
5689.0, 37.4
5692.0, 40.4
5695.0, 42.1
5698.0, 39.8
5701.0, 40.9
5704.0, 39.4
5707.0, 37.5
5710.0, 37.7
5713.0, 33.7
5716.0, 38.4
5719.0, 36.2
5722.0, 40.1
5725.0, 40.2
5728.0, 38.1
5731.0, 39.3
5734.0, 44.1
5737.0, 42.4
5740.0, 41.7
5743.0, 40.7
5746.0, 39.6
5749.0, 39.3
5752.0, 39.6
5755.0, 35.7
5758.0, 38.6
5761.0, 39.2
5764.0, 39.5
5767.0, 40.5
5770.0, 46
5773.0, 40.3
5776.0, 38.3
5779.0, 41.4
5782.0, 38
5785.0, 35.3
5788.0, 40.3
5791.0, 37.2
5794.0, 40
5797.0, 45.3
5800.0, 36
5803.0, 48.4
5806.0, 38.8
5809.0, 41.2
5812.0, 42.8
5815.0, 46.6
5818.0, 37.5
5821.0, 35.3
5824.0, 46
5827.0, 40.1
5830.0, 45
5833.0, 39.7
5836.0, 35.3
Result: -1.76 angstrom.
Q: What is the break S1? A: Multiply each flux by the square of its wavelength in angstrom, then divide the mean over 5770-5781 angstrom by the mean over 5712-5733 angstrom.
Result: 1.1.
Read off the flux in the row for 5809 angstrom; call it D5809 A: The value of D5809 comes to 41.2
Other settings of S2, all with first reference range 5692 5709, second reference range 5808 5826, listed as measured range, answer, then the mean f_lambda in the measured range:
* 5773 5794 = 1.2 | 38.7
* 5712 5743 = 0.6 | 39.6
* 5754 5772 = 0.3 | 40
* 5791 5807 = 0.0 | 41.4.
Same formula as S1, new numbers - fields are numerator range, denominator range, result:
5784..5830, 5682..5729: 1.09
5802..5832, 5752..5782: 1.07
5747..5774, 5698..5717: 1.07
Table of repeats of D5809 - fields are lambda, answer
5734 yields 44.1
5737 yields 42.4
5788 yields 40.3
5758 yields 38.6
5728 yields 38.1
